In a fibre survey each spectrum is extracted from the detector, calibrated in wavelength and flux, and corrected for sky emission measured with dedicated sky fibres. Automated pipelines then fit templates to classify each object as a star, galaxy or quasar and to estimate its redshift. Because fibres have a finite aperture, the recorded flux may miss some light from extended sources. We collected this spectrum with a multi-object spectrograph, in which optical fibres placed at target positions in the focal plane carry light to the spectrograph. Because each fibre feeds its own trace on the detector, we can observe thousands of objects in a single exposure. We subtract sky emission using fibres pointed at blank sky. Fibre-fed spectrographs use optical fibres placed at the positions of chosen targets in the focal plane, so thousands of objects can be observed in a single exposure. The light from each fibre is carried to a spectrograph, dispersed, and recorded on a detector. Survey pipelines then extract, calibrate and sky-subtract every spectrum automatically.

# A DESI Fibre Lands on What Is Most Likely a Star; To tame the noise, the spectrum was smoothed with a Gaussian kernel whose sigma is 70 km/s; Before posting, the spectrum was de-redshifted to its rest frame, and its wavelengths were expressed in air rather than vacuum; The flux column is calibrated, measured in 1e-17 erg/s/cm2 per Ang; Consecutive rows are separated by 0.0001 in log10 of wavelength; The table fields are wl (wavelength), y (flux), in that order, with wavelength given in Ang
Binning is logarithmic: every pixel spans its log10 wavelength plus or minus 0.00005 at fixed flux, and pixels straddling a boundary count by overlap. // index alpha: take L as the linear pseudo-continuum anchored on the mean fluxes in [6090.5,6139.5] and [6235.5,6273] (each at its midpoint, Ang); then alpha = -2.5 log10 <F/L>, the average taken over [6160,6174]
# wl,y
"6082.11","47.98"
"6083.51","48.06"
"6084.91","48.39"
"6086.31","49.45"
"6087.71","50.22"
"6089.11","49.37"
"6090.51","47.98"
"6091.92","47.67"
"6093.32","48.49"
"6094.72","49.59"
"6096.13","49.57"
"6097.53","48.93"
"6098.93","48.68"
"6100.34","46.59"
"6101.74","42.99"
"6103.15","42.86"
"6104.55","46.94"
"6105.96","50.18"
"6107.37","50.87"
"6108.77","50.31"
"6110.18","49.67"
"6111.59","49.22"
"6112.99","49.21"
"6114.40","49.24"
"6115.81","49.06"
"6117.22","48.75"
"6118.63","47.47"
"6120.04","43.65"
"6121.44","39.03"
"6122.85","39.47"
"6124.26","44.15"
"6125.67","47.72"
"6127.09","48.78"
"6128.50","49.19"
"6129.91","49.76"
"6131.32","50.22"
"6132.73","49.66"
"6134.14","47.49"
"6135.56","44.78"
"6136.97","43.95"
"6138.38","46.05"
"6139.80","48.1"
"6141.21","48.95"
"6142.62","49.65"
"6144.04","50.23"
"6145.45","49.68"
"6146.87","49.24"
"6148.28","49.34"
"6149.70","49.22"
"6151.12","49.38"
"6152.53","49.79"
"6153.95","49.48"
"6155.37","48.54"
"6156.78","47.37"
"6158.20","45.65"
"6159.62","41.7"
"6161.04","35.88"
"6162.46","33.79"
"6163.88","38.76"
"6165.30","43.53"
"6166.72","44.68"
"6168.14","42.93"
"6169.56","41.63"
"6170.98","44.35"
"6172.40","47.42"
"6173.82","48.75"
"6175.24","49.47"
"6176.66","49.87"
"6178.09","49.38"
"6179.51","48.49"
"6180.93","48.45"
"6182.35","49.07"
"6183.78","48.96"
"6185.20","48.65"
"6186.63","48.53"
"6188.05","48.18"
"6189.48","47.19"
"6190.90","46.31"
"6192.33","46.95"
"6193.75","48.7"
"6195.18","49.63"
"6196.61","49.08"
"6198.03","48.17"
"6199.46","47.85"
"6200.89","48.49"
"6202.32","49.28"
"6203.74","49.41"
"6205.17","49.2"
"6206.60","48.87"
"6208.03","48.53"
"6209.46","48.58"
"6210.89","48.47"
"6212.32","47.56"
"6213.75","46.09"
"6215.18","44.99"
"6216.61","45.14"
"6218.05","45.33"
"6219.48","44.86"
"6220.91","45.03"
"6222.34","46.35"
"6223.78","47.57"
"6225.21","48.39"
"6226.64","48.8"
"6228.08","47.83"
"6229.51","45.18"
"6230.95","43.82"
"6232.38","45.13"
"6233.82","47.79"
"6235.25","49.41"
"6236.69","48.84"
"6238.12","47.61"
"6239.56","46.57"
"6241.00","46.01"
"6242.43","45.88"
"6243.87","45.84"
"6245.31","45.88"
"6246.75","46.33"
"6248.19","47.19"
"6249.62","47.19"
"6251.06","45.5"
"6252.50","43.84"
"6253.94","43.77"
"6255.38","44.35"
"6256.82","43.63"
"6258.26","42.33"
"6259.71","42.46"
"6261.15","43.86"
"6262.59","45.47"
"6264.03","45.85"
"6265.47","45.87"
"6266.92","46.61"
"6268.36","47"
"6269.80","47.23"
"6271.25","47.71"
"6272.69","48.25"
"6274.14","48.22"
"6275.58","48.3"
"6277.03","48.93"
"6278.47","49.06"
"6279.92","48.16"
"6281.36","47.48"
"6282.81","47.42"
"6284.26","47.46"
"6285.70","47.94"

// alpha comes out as 0.12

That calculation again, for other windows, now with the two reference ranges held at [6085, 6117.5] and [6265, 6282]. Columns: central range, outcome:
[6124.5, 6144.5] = 0.01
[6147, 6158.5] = -0.01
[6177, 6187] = -0.01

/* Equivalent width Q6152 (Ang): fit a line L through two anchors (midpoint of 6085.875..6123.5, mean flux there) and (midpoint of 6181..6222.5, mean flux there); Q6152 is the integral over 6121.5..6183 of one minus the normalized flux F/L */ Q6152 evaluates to 1.49 Ang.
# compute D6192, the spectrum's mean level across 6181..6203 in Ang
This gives 48.3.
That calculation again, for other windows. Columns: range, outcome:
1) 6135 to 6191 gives 46.6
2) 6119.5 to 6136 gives 46.2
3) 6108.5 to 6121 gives 48.3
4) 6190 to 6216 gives 48.1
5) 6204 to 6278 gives 46.5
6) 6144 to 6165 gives 45.7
